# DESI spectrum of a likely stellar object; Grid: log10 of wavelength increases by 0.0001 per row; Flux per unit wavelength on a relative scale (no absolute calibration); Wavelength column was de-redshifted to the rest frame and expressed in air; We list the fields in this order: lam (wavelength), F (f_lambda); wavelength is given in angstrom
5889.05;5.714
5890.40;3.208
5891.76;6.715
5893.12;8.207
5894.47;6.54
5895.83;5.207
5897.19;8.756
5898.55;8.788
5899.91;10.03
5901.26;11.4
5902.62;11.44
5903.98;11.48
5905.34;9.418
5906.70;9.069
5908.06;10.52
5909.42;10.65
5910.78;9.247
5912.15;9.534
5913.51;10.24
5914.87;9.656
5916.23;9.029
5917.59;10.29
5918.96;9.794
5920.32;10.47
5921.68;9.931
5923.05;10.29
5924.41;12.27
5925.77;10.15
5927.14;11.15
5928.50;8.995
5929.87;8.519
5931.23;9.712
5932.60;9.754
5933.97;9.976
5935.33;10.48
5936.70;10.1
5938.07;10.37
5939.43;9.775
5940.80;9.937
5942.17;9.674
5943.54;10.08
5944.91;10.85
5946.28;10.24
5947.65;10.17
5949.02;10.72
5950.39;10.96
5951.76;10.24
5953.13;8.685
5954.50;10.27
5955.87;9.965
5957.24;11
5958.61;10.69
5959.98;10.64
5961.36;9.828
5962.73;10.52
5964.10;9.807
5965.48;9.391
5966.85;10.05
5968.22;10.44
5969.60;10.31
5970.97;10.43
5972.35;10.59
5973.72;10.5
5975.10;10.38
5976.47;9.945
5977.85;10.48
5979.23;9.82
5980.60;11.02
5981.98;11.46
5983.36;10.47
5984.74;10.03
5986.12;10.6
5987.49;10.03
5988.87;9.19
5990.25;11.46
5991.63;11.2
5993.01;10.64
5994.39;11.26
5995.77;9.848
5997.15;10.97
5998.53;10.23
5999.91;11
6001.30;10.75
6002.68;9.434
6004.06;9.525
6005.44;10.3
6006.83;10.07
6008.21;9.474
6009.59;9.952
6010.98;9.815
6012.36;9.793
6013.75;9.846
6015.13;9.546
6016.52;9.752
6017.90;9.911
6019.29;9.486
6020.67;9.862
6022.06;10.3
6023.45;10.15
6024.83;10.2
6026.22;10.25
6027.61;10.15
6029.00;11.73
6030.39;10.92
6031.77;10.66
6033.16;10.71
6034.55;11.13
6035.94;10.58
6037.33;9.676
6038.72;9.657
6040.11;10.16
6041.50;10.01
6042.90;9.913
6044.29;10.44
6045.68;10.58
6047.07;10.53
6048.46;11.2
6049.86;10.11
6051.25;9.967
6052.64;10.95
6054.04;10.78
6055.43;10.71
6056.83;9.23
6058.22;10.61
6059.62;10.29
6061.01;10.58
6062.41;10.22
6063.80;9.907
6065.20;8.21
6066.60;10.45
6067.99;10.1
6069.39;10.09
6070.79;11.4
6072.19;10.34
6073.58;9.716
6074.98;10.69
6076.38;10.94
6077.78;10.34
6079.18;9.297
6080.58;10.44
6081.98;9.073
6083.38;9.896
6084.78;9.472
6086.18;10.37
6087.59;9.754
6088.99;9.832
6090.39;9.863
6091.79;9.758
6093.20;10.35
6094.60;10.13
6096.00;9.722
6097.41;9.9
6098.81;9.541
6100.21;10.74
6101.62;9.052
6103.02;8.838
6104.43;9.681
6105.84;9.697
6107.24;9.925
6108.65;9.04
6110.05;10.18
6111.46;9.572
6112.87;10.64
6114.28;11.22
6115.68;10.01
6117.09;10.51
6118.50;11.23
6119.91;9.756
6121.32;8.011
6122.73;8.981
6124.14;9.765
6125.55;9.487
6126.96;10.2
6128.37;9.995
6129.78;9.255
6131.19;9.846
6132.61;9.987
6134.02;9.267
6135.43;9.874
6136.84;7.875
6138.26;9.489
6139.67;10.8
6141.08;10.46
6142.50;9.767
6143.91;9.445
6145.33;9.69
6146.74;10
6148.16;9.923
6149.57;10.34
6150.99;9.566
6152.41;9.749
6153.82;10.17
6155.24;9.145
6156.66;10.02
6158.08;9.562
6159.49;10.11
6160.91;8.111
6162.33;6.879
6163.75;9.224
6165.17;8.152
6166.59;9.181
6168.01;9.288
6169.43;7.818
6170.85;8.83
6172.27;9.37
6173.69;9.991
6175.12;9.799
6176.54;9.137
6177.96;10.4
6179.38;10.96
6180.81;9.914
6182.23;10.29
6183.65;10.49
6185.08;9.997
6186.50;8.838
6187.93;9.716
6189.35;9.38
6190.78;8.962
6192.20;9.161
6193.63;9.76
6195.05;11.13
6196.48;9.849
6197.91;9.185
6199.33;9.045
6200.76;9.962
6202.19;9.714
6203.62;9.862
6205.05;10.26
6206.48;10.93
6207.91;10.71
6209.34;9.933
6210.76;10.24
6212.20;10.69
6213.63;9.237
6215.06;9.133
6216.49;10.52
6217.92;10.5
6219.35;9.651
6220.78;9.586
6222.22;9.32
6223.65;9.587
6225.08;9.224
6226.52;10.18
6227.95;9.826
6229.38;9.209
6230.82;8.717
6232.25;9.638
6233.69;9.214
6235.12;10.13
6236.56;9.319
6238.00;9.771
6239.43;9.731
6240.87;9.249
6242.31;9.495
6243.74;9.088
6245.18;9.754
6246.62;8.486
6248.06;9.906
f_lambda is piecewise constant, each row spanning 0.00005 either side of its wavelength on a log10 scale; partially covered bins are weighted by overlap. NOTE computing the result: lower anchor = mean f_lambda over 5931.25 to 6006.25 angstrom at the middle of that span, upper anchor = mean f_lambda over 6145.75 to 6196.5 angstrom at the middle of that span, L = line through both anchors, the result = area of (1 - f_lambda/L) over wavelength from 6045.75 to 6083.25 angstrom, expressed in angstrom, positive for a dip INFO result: -1.1 angstrom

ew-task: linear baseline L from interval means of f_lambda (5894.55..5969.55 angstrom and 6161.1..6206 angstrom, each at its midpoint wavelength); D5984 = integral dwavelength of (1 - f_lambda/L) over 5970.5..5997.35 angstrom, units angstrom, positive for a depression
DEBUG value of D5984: -1.7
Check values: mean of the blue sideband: 9.99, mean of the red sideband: 9.49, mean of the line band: 10.5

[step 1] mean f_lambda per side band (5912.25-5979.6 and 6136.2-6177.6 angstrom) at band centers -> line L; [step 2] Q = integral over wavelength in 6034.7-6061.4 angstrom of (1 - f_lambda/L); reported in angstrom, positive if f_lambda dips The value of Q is -1.5 angstrom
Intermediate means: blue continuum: 10.2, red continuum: 9.39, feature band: 10.3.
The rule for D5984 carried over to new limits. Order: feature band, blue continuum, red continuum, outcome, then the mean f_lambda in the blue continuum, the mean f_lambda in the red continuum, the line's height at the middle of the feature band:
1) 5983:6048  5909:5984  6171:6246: -1.25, 10.2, 9.76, 10.1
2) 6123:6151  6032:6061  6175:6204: 0.72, 10.4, 9.79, 10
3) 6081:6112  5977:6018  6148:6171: -0.50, 10.3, 9.17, 9.6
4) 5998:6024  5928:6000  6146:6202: 0.36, 10.3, 9.53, 10.1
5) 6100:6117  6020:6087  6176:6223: 0.41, 10.3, 9.9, 10.1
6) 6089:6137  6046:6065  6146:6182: 0.37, 10.3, 9.44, 9.86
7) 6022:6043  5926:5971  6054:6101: -0.67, 10.1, 10.1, 10.1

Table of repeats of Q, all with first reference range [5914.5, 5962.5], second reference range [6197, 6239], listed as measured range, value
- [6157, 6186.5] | 1.4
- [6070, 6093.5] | -0.3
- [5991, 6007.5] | -0.6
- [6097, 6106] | 0.3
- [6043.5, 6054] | -0.6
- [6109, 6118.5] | -0.4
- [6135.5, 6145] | 0.2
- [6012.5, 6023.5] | 0.2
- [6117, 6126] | 0.2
